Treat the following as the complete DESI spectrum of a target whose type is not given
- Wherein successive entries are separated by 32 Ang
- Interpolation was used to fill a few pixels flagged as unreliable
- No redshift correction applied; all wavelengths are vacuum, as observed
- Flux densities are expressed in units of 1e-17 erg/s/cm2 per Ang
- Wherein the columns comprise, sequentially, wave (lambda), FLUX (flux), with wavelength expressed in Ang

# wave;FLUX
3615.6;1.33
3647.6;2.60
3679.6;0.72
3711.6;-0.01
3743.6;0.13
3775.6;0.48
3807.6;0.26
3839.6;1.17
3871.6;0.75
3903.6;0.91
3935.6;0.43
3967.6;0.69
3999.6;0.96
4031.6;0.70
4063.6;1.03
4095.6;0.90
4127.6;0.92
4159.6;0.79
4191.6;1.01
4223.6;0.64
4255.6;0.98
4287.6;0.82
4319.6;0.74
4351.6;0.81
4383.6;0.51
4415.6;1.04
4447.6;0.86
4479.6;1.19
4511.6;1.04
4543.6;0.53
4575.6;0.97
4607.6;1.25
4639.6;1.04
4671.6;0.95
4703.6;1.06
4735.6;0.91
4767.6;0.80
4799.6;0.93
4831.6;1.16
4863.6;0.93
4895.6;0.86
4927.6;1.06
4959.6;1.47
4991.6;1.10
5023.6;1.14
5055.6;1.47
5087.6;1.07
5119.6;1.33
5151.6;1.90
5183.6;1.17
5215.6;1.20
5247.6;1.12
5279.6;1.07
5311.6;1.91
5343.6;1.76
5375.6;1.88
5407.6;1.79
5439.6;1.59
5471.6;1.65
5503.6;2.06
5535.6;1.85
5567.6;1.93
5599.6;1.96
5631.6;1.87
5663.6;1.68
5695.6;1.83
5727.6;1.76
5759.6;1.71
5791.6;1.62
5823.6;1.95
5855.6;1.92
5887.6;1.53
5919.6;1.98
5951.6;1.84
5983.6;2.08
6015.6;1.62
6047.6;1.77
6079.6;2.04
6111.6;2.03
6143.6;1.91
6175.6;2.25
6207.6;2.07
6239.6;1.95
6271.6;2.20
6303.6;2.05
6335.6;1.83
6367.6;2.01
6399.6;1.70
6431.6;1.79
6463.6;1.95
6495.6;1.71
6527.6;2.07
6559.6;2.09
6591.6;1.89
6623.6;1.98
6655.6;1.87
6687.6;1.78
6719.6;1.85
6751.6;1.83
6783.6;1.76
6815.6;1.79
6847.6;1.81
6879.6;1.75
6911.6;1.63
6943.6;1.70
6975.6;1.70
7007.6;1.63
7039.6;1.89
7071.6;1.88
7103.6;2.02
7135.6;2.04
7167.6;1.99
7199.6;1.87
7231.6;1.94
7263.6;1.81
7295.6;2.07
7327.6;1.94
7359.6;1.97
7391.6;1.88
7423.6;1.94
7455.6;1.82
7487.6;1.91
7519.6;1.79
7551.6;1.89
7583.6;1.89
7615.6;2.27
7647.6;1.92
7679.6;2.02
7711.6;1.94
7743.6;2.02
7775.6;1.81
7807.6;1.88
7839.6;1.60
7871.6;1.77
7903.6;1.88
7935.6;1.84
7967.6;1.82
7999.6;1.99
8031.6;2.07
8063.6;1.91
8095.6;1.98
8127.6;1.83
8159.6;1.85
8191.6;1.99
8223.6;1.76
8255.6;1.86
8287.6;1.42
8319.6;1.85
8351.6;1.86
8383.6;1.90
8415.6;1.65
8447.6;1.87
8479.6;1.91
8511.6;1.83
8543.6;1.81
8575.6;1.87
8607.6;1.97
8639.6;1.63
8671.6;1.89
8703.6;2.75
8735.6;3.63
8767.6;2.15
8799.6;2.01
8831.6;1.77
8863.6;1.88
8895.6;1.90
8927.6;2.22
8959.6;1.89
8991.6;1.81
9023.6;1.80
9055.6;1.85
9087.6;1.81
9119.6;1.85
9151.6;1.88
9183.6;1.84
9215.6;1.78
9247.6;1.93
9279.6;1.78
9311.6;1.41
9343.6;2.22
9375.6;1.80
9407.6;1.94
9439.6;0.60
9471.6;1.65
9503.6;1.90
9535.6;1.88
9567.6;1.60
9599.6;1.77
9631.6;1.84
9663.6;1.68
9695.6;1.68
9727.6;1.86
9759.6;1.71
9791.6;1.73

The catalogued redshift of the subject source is 0.328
